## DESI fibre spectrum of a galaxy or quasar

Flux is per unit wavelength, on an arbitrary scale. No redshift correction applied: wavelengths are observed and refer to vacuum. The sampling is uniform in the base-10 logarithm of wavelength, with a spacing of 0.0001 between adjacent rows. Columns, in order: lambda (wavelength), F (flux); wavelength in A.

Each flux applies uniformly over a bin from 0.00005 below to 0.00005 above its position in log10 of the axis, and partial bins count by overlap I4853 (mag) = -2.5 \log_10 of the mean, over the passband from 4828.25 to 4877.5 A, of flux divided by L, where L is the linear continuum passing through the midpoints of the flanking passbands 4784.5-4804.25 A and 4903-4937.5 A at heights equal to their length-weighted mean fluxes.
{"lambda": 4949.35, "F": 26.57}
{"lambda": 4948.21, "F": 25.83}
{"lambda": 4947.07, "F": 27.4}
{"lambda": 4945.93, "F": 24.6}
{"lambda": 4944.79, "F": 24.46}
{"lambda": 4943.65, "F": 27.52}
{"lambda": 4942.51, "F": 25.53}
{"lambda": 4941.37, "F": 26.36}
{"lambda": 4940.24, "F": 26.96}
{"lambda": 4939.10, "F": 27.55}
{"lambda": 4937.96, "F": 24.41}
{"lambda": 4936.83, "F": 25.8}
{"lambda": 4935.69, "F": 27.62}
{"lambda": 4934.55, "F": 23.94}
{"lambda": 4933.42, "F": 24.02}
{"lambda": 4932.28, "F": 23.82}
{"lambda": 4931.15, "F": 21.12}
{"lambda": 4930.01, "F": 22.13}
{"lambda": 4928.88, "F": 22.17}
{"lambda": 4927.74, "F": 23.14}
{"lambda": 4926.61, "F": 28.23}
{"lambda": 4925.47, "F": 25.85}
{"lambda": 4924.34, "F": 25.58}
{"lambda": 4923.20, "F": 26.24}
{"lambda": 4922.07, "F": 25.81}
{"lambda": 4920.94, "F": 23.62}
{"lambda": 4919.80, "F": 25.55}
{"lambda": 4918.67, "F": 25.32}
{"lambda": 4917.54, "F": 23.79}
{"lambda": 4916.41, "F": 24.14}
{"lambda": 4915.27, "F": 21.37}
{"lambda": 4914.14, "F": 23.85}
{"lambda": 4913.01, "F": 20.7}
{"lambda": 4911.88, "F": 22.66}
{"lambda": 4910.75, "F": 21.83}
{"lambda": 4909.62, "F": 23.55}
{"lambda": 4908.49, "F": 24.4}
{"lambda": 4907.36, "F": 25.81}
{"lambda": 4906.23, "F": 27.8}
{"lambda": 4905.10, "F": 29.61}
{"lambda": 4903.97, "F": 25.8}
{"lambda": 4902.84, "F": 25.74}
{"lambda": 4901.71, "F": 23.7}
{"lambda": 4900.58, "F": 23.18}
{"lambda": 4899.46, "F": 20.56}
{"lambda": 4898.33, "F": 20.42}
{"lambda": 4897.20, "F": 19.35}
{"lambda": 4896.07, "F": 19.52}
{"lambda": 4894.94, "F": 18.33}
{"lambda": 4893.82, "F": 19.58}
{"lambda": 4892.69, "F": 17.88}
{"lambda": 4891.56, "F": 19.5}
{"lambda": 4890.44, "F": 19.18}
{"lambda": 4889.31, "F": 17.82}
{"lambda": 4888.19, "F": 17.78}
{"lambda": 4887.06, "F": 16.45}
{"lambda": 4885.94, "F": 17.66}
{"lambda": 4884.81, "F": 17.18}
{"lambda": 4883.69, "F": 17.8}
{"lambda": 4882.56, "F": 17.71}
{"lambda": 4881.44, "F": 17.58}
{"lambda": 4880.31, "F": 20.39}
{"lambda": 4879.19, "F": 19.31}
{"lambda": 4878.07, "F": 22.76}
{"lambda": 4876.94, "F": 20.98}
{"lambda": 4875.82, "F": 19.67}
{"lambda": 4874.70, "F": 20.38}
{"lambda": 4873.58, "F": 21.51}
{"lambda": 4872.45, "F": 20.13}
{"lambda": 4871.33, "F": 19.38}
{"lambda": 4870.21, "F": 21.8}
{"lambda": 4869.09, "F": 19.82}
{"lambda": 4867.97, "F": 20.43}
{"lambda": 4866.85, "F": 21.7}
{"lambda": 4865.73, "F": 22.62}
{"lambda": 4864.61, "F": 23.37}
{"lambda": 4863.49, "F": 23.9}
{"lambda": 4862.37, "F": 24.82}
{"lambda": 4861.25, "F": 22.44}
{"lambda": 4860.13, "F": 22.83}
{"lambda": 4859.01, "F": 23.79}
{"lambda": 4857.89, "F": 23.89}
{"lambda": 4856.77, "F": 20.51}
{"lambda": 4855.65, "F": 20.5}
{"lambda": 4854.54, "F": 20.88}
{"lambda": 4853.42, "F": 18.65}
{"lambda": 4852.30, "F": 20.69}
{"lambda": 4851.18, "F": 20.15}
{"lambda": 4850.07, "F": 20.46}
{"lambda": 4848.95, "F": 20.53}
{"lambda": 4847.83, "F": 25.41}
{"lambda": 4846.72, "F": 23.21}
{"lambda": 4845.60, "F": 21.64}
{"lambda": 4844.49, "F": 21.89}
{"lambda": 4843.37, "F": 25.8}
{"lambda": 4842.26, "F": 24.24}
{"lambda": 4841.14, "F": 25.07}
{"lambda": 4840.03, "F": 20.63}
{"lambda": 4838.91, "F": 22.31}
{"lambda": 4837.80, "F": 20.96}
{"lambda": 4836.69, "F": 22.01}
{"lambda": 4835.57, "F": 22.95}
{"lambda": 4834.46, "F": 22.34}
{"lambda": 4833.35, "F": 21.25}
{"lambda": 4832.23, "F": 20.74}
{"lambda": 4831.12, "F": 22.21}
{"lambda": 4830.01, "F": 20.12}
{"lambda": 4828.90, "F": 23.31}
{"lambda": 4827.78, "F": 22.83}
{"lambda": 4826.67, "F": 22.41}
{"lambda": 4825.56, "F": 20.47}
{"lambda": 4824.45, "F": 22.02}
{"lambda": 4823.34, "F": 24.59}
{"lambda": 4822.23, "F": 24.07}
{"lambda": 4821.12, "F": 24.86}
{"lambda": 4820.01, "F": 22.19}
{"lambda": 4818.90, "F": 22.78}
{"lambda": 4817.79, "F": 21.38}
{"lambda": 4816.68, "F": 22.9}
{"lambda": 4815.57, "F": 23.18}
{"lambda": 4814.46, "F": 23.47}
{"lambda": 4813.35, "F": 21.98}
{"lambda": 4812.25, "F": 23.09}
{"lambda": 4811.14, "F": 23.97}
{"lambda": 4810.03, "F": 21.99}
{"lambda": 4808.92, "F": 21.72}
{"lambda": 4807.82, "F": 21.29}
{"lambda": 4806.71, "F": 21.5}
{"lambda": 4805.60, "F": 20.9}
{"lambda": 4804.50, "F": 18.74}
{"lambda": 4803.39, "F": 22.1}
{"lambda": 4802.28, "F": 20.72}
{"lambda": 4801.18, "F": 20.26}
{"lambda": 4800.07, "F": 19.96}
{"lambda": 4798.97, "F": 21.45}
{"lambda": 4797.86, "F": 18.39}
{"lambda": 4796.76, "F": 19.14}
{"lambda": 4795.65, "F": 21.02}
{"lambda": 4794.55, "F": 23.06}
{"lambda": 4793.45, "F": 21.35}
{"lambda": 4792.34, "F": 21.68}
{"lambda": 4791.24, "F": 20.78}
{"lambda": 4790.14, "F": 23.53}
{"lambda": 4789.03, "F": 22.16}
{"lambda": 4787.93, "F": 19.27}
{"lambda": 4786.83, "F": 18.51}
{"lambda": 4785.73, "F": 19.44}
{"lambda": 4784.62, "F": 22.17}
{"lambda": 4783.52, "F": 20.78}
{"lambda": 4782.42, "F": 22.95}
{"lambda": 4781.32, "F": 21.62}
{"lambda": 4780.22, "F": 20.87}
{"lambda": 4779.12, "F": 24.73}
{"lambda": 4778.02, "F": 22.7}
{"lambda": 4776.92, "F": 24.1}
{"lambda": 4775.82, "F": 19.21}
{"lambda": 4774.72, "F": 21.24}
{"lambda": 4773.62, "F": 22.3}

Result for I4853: 0.031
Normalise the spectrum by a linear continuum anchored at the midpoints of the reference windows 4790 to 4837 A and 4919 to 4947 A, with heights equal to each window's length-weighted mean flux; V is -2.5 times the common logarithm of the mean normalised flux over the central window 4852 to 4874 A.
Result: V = 0.07 mag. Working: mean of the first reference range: 21.9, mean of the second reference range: 25.1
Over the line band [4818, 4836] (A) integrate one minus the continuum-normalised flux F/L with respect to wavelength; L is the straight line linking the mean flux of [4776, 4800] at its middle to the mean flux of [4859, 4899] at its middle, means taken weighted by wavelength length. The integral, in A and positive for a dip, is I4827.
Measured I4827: -1.4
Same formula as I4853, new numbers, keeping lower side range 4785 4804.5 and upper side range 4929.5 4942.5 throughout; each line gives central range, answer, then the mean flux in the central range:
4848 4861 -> 0.06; 21.3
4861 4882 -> 0.09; 21.2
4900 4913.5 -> -0.02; 24.6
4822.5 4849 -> -0.03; 22.5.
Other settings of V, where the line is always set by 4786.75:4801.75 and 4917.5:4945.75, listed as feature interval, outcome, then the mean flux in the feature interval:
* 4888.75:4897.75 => 0.25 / 18.9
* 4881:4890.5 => 0.32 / 17.6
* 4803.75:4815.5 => -0.03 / 21.9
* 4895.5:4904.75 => 0.08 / 22.4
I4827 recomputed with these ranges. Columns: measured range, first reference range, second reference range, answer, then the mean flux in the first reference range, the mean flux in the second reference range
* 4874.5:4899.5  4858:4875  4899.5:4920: 4.4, 22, 24.3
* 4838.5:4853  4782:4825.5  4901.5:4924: 0.2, 21.7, 24.6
